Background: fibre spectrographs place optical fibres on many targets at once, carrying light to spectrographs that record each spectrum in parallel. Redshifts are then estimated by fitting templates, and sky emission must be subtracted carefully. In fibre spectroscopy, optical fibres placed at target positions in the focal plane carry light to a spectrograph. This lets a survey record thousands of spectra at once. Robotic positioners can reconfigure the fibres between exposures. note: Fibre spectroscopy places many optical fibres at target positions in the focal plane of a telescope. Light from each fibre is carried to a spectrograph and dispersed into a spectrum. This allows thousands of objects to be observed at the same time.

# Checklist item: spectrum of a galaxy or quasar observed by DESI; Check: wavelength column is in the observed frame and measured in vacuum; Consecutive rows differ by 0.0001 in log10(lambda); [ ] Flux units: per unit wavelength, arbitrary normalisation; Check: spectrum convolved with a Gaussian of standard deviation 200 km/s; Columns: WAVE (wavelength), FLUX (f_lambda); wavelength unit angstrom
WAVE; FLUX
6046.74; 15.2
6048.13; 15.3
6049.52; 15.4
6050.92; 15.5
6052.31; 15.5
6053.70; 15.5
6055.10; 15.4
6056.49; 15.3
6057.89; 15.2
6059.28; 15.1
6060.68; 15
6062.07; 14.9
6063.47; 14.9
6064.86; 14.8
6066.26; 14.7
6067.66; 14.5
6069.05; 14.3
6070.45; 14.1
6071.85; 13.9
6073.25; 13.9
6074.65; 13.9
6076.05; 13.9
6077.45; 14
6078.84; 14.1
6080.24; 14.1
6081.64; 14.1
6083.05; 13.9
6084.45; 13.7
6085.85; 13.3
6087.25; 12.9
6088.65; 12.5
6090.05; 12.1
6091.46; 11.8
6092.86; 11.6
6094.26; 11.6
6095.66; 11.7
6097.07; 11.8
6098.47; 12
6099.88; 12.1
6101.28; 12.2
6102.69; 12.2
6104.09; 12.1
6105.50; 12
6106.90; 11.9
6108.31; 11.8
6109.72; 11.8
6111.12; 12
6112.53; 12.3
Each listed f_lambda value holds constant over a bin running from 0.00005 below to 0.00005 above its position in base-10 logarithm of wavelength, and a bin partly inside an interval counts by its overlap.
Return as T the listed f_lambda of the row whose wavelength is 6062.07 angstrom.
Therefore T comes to 14.9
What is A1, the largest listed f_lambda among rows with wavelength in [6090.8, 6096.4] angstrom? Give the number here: 11.8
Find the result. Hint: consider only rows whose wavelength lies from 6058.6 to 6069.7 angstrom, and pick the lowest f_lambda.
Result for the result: 14.3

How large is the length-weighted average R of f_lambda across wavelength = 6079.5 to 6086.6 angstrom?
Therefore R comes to 13.8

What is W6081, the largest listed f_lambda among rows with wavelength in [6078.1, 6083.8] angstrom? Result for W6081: 14.1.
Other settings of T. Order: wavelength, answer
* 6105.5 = 12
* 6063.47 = 14.9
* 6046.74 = 15.2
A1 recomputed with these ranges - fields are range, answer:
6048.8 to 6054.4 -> 15.5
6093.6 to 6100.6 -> 12.1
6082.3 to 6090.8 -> 13.9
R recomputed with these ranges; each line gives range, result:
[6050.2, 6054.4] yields 15.5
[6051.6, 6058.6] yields 15.4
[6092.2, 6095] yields 11.6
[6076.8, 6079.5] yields 14.1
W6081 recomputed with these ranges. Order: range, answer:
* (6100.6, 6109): 12.2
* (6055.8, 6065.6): 15.3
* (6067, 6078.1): 14.5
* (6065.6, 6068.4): 14.7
